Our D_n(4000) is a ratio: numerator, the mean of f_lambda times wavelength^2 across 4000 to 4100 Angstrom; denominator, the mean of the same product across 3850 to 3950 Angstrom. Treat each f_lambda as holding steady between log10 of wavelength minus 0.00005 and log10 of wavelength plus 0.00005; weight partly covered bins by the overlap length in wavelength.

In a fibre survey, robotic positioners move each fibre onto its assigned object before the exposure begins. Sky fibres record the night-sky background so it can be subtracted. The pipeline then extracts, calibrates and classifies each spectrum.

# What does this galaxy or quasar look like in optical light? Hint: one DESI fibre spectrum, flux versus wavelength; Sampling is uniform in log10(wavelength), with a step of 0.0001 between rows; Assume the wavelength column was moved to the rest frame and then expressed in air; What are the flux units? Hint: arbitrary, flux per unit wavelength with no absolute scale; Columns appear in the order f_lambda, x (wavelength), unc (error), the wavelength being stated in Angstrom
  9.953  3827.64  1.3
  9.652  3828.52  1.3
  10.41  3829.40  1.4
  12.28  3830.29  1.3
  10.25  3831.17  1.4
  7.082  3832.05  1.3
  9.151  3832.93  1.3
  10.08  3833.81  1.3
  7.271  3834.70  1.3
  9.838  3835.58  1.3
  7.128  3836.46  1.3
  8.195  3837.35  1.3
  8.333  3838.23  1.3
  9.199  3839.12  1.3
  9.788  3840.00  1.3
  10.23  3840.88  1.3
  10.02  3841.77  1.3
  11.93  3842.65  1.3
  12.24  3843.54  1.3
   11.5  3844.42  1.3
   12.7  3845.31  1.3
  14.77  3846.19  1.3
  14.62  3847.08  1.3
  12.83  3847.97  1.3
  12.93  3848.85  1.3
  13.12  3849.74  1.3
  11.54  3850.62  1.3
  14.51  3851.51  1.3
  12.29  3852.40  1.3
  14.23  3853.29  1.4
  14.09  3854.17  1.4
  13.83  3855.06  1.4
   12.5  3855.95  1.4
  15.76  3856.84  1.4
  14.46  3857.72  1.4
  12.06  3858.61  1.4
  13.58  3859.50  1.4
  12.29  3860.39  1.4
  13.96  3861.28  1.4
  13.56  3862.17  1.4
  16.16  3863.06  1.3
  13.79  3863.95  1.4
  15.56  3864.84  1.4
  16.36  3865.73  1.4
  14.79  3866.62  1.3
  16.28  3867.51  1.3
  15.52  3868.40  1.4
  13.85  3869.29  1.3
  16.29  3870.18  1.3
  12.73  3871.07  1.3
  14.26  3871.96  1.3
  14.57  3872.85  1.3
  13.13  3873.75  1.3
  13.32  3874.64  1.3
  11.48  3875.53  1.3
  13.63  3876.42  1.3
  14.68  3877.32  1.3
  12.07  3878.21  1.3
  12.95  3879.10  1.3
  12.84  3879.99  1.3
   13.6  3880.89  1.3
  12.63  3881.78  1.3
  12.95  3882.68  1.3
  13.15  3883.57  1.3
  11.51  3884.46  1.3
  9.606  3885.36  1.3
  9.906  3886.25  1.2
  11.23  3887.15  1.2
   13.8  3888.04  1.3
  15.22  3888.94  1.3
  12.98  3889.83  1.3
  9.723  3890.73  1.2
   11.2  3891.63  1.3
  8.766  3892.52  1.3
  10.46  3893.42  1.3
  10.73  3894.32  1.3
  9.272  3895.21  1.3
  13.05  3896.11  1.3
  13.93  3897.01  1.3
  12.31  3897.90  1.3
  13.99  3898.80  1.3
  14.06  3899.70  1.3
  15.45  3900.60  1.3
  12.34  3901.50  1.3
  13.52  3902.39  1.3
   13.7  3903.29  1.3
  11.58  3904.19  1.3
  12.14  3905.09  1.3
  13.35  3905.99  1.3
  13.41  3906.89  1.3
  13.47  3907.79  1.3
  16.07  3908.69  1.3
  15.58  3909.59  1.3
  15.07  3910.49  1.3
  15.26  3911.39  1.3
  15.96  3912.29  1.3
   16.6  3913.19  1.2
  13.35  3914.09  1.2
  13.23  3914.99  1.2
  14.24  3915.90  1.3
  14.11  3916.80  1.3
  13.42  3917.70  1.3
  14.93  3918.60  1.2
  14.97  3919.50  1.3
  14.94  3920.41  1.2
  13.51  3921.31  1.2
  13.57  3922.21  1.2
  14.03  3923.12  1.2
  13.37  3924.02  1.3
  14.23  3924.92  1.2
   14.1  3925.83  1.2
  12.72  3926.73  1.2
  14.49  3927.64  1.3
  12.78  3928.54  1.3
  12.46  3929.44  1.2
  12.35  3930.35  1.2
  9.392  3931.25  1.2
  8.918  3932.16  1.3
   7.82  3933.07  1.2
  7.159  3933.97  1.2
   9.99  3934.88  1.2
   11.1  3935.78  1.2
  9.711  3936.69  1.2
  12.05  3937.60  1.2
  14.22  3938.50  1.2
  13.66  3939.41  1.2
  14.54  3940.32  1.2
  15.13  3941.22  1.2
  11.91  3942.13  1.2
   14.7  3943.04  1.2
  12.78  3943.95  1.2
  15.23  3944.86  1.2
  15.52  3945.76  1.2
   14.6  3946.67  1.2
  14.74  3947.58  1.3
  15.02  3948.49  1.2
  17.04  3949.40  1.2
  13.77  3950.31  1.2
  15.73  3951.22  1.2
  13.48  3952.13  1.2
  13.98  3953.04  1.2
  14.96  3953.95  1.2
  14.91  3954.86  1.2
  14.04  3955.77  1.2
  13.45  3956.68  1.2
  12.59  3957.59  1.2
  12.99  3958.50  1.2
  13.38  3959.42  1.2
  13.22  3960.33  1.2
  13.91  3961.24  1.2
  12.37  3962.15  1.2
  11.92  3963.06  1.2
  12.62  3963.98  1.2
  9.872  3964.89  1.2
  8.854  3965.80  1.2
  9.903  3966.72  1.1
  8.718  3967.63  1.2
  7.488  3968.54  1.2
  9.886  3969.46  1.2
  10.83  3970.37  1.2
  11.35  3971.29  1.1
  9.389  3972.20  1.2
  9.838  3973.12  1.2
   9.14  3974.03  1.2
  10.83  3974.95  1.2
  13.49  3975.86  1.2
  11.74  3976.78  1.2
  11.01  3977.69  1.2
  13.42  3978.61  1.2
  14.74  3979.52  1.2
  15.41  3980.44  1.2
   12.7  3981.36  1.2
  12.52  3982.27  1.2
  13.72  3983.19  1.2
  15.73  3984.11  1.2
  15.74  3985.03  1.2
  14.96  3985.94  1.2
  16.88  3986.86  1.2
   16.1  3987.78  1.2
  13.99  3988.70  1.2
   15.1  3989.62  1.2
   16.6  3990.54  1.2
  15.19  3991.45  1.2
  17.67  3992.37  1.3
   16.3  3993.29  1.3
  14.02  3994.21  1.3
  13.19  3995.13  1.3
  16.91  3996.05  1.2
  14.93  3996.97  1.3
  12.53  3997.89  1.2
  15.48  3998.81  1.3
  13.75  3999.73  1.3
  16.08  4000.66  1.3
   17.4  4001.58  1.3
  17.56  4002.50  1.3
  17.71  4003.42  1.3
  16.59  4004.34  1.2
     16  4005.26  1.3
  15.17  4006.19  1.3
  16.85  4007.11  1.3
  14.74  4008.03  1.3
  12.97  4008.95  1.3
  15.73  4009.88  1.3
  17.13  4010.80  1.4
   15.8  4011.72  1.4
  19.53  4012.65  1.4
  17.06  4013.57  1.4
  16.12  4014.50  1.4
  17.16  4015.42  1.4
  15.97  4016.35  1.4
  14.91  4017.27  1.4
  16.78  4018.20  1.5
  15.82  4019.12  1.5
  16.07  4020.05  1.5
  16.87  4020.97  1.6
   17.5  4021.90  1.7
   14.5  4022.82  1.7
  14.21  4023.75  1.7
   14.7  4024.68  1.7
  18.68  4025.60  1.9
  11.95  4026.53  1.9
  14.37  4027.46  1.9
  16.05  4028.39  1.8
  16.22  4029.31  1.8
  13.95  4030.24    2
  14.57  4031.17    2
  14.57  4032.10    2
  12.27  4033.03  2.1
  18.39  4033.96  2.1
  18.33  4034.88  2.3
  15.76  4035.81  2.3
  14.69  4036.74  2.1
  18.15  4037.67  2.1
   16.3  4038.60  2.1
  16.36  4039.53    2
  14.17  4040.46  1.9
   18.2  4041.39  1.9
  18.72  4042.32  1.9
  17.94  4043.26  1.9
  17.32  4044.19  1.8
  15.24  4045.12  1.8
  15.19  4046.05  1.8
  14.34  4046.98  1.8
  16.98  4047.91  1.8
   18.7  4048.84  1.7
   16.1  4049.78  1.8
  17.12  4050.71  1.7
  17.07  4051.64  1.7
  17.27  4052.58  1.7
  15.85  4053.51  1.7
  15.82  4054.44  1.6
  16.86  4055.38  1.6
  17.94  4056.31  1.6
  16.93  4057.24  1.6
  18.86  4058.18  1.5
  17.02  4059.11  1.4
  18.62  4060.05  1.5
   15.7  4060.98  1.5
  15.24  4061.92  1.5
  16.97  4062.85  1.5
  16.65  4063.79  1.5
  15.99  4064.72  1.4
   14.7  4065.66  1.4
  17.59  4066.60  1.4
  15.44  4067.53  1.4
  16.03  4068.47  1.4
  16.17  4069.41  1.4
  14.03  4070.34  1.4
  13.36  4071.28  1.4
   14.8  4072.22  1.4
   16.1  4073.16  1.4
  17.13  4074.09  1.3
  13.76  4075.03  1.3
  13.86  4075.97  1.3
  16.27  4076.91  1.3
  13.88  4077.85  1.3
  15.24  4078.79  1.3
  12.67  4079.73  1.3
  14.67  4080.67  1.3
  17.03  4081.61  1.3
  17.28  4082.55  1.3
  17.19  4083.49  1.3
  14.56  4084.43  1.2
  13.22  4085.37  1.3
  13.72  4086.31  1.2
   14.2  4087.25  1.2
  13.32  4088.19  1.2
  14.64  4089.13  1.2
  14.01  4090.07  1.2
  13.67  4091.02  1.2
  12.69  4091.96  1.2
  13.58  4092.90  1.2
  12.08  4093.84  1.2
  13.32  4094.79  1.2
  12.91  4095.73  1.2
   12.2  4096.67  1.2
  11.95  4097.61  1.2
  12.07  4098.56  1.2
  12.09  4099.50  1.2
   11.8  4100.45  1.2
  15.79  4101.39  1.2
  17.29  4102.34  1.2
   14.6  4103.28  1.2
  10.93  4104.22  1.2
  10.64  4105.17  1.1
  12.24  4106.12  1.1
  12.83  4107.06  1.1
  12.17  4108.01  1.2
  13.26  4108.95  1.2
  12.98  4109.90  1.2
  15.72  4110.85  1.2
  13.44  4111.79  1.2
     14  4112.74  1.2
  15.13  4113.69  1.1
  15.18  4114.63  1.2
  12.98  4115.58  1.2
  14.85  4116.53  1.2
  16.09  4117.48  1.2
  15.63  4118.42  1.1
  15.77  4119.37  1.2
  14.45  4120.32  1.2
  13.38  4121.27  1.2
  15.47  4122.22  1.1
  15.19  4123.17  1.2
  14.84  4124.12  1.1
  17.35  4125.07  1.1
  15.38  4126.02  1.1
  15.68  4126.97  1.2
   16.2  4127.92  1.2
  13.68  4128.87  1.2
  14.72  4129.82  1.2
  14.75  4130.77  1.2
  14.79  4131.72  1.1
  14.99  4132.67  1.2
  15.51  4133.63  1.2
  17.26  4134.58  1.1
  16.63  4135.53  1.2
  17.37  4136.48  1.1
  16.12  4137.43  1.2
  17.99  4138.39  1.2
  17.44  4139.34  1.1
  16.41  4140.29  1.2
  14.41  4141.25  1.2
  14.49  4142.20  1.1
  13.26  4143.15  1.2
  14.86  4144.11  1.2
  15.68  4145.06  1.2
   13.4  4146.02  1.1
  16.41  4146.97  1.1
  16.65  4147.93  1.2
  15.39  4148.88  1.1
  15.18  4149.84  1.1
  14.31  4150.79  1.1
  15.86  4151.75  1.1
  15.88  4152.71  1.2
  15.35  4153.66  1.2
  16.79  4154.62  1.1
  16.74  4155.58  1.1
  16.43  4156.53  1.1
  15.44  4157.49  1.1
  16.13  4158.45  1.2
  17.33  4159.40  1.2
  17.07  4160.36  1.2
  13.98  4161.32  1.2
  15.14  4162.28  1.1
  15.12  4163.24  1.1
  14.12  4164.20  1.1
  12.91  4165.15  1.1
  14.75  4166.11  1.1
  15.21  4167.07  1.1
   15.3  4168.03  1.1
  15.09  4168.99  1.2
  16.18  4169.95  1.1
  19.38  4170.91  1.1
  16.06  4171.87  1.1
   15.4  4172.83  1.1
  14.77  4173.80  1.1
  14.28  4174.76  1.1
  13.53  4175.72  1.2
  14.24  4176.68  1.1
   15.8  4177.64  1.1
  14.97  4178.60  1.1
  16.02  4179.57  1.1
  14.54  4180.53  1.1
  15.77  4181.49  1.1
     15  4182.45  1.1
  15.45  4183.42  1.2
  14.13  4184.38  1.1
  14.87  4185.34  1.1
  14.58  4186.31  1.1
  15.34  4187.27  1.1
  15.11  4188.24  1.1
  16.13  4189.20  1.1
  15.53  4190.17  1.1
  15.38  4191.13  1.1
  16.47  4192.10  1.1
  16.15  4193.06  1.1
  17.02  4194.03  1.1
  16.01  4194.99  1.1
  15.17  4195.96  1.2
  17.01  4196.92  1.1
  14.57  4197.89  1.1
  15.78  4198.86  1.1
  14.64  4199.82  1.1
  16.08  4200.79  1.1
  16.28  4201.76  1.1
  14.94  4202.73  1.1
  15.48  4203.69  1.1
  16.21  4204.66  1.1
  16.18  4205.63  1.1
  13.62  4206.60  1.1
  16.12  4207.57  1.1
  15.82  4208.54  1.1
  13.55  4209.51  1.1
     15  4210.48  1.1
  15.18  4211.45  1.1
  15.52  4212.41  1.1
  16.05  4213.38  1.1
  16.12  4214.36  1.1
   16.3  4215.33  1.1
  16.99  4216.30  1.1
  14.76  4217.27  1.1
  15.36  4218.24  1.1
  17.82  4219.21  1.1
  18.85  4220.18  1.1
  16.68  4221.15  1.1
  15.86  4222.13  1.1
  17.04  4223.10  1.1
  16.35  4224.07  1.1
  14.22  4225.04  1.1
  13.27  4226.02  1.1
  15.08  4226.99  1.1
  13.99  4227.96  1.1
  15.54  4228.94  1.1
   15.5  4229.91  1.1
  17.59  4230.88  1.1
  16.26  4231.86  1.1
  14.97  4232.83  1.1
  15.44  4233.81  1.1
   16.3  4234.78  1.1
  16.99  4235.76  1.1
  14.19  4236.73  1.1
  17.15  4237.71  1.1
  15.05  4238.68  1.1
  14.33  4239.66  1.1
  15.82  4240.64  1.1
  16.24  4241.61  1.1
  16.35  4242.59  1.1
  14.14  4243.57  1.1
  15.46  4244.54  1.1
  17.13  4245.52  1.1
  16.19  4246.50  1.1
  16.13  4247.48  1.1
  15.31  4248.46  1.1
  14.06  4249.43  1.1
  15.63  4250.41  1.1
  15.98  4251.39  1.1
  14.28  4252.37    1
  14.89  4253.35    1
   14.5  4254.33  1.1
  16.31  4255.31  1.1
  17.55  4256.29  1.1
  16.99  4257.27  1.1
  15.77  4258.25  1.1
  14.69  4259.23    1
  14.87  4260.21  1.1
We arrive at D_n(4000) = 1.27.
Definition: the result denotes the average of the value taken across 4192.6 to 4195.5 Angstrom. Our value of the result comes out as 16.4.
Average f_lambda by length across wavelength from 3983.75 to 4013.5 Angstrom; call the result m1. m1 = 15.8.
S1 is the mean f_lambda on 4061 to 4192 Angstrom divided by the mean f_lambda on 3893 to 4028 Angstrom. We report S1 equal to 1.08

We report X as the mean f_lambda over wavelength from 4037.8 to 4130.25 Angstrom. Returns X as 15.1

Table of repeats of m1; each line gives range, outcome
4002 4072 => 16.2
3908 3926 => 14.5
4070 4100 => 14.1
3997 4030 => 15.9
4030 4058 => 16.4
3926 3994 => 12.9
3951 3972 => 12.1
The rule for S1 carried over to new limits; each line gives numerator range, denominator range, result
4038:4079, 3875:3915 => 1.26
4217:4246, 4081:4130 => 1.12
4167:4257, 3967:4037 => 1.06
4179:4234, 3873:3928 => 1.18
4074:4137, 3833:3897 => 1.15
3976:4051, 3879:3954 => 1.19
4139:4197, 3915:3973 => 1.21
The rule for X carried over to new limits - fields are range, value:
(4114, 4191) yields 15.4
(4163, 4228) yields 15.5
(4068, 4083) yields 15.1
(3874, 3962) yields 13.1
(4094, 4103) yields 13.3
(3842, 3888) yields 13.4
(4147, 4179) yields 15.5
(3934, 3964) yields 13.5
